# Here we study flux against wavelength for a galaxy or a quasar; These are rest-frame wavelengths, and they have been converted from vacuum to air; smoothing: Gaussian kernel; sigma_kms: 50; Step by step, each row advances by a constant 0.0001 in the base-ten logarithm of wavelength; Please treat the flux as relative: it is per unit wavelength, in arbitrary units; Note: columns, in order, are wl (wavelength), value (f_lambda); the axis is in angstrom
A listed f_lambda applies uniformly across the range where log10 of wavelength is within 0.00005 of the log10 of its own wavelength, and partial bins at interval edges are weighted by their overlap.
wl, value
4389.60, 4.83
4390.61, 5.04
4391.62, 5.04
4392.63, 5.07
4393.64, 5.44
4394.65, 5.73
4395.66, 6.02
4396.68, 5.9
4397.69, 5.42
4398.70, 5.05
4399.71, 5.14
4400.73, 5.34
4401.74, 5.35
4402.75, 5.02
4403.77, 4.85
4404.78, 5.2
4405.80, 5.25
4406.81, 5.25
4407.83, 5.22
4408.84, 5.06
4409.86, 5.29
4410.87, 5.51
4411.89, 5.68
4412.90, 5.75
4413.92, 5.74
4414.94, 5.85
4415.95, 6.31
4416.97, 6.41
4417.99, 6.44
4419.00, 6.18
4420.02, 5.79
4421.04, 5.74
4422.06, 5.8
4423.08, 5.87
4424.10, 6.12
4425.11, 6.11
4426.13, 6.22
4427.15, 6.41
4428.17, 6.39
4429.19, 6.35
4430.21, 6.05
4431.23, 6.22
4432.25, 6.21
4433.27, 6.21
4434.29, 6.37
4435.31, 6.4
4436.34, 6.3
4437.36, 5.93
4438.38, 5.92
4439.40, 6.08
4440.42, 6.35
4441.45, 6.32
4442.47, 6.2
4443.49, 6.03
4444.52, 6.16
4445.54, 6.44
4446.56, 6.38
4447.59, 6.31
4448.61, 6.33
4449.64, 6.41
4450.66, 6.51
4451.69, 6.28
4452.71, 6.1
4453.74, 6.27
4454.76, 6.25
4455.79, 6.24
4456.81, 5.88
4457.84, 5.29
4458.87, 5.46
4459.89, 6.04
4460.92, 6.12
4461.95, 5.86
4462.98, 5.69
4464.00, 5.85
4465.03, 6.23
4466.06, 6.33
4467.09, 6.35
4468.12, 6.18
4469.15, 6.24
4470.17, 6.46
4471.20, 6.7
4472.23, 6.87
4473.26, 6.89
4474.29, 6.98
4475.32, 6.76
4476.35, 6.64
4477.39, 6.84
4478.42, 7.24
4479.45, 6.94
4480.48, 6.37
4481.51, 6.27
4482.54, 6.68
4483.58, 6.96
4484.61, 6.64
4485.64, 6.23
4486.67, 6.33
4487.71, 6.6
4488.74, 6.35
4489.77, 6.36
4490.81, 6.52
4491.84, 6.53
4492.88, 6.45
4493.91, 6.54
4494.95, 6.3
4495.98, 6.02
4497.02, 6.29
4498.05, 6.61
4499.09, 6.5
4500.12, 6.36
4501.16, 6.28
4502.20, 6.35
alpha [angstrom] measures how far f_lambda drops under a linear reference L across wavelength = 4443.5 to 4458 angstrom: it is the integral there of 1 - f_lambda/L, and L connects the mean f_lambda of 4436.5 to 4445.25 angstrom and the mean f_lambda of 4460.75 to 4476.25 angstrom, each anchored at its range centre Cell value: 0.02 angstrom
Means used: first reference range 6.14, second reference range 6.38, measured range 6.22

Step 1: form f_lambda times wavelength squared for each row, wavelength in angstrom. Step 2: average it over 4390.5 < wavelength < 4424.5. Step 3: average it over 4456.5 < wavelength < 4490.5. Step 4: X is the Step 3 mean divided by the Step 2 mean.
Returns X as 1.2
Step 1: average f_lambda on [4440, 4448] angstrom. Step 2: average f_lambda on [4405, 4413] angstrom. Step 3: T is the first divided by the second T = 1.17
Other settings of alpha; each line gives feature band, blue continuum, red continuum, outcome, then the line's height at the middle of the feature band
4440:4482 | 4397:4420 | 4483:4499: -1.4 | 6.11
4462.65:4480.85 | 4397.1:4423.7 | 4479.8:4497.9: -0.8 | 6.25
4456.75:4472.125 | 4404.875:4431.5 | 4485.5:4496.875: 0.3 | 6.2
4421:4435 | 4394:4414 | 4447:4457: -0.8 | 5.83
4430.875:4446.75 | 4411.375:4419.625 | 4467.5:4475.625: 0.2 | 6.29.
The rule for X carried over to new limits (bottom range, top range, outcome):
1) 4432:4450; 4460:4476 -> 1.03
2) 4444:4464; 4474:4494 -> 1.10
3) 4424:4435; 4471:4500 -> 1.08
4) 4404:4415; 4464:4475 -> 1.24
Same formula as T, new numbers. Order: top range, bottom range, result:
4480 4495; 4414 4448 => 1.05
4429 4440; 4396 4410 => 1.18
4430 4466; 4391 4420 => 1.11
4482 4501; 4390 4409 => 1.22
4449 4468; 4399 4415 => 1.14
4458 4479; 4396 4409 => 1.21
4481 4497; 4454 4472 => 1.06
